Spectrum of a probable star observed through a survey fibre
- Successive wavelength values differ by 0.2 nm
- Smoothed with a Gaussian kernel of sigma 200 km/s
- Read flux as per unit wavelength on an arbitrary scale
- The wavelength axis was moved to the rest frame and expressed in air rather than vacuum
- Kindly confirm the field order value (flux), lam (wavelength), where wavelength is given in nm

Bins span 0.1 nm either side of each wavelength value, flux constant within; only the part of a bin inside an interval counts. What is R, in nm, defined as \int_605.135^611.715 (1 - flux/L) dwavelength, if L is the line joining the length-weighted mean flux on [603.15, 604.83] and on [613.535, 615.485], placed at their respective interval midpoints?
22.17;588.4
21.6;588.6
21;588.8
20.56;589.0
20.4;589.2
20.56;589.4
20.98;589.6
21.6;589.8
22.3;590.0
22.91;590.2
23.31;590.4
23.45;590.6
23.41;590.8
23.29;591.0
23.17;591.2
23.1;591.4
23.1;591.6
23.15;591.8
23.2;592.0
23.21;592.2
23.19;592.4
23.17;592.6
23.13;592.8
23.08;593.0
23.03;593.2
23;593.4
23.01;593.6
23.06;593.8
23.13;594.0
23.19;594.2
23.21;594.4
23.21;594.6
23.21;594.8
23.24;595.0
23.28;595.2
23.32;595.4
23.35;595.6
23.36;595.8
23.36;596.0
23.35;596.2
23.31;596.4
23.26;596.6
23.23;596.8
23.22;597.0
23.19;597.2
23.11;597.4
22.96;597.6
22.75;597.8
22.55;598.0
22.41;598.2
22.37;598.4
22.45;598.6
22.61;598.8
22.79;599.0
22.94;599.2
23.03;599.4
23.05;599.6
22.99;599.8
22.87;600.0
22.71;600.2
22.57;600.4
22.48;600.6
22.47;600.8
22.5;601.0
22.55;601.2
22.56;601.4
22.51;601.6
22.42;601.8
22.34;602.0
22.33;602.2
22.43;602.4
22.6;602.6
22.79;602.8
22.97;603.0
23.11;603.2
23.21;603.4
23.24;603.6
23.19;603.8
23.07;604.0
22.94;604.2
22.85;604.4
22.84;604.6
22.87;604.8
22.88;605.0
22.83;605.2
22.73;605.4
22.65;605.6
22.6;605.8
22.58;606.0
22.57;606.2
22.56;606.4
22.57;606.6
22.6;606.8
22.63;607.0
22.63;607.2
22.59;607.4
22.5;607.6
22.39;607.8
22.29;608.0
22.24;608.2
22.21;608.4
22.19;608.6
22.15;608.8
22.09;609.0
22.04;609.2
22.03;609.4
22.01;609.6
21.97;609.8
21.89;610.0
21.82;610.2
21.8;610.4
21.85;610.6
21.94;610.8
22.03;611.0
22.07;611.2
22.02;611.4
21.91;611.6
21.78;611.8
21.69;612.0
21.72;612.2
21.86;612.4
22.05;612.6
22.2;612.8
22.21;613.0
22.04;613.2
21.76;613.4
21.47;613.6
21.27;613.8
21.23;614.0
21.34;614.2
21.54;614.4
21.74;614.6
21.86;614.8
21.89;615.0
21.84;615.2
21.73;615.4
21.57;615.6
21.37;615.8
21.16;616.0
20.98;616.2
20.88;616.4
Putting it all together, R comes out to 0.05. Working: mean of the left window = 23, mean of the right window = 21.6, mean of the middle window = 22.3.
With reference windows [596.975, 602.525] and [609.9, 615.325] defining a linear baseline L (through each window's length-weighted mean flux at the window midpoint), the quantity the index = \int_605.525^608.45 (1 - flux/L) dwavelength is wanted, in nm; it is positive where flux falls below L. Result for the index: -0.04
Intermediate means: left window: 22.7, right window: 21.8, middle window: 22.5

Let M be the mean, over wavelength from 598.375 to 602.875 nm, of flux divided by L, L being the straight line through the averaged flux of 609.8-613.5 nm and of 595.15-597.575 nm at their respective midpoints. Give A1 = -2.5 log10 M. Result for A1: 0.01 mag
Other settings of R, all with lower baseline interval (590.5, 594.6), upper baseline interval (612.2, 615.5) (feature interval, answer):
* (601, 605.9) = -0.071 nm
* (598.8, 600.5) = -0.012 nm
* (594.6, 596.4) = -0.026 nm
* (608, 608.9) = -0.004 nm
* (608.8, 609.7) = 0.000 nm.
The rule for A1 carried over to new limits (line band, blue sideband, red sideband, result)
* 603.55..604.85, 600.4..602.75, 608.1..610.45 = -0.032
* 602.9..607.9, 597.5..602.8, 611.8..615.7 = -0.024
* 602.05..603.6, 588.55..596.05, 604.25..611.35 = -0.015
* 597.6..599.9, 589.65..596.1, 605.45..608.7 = 0.006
